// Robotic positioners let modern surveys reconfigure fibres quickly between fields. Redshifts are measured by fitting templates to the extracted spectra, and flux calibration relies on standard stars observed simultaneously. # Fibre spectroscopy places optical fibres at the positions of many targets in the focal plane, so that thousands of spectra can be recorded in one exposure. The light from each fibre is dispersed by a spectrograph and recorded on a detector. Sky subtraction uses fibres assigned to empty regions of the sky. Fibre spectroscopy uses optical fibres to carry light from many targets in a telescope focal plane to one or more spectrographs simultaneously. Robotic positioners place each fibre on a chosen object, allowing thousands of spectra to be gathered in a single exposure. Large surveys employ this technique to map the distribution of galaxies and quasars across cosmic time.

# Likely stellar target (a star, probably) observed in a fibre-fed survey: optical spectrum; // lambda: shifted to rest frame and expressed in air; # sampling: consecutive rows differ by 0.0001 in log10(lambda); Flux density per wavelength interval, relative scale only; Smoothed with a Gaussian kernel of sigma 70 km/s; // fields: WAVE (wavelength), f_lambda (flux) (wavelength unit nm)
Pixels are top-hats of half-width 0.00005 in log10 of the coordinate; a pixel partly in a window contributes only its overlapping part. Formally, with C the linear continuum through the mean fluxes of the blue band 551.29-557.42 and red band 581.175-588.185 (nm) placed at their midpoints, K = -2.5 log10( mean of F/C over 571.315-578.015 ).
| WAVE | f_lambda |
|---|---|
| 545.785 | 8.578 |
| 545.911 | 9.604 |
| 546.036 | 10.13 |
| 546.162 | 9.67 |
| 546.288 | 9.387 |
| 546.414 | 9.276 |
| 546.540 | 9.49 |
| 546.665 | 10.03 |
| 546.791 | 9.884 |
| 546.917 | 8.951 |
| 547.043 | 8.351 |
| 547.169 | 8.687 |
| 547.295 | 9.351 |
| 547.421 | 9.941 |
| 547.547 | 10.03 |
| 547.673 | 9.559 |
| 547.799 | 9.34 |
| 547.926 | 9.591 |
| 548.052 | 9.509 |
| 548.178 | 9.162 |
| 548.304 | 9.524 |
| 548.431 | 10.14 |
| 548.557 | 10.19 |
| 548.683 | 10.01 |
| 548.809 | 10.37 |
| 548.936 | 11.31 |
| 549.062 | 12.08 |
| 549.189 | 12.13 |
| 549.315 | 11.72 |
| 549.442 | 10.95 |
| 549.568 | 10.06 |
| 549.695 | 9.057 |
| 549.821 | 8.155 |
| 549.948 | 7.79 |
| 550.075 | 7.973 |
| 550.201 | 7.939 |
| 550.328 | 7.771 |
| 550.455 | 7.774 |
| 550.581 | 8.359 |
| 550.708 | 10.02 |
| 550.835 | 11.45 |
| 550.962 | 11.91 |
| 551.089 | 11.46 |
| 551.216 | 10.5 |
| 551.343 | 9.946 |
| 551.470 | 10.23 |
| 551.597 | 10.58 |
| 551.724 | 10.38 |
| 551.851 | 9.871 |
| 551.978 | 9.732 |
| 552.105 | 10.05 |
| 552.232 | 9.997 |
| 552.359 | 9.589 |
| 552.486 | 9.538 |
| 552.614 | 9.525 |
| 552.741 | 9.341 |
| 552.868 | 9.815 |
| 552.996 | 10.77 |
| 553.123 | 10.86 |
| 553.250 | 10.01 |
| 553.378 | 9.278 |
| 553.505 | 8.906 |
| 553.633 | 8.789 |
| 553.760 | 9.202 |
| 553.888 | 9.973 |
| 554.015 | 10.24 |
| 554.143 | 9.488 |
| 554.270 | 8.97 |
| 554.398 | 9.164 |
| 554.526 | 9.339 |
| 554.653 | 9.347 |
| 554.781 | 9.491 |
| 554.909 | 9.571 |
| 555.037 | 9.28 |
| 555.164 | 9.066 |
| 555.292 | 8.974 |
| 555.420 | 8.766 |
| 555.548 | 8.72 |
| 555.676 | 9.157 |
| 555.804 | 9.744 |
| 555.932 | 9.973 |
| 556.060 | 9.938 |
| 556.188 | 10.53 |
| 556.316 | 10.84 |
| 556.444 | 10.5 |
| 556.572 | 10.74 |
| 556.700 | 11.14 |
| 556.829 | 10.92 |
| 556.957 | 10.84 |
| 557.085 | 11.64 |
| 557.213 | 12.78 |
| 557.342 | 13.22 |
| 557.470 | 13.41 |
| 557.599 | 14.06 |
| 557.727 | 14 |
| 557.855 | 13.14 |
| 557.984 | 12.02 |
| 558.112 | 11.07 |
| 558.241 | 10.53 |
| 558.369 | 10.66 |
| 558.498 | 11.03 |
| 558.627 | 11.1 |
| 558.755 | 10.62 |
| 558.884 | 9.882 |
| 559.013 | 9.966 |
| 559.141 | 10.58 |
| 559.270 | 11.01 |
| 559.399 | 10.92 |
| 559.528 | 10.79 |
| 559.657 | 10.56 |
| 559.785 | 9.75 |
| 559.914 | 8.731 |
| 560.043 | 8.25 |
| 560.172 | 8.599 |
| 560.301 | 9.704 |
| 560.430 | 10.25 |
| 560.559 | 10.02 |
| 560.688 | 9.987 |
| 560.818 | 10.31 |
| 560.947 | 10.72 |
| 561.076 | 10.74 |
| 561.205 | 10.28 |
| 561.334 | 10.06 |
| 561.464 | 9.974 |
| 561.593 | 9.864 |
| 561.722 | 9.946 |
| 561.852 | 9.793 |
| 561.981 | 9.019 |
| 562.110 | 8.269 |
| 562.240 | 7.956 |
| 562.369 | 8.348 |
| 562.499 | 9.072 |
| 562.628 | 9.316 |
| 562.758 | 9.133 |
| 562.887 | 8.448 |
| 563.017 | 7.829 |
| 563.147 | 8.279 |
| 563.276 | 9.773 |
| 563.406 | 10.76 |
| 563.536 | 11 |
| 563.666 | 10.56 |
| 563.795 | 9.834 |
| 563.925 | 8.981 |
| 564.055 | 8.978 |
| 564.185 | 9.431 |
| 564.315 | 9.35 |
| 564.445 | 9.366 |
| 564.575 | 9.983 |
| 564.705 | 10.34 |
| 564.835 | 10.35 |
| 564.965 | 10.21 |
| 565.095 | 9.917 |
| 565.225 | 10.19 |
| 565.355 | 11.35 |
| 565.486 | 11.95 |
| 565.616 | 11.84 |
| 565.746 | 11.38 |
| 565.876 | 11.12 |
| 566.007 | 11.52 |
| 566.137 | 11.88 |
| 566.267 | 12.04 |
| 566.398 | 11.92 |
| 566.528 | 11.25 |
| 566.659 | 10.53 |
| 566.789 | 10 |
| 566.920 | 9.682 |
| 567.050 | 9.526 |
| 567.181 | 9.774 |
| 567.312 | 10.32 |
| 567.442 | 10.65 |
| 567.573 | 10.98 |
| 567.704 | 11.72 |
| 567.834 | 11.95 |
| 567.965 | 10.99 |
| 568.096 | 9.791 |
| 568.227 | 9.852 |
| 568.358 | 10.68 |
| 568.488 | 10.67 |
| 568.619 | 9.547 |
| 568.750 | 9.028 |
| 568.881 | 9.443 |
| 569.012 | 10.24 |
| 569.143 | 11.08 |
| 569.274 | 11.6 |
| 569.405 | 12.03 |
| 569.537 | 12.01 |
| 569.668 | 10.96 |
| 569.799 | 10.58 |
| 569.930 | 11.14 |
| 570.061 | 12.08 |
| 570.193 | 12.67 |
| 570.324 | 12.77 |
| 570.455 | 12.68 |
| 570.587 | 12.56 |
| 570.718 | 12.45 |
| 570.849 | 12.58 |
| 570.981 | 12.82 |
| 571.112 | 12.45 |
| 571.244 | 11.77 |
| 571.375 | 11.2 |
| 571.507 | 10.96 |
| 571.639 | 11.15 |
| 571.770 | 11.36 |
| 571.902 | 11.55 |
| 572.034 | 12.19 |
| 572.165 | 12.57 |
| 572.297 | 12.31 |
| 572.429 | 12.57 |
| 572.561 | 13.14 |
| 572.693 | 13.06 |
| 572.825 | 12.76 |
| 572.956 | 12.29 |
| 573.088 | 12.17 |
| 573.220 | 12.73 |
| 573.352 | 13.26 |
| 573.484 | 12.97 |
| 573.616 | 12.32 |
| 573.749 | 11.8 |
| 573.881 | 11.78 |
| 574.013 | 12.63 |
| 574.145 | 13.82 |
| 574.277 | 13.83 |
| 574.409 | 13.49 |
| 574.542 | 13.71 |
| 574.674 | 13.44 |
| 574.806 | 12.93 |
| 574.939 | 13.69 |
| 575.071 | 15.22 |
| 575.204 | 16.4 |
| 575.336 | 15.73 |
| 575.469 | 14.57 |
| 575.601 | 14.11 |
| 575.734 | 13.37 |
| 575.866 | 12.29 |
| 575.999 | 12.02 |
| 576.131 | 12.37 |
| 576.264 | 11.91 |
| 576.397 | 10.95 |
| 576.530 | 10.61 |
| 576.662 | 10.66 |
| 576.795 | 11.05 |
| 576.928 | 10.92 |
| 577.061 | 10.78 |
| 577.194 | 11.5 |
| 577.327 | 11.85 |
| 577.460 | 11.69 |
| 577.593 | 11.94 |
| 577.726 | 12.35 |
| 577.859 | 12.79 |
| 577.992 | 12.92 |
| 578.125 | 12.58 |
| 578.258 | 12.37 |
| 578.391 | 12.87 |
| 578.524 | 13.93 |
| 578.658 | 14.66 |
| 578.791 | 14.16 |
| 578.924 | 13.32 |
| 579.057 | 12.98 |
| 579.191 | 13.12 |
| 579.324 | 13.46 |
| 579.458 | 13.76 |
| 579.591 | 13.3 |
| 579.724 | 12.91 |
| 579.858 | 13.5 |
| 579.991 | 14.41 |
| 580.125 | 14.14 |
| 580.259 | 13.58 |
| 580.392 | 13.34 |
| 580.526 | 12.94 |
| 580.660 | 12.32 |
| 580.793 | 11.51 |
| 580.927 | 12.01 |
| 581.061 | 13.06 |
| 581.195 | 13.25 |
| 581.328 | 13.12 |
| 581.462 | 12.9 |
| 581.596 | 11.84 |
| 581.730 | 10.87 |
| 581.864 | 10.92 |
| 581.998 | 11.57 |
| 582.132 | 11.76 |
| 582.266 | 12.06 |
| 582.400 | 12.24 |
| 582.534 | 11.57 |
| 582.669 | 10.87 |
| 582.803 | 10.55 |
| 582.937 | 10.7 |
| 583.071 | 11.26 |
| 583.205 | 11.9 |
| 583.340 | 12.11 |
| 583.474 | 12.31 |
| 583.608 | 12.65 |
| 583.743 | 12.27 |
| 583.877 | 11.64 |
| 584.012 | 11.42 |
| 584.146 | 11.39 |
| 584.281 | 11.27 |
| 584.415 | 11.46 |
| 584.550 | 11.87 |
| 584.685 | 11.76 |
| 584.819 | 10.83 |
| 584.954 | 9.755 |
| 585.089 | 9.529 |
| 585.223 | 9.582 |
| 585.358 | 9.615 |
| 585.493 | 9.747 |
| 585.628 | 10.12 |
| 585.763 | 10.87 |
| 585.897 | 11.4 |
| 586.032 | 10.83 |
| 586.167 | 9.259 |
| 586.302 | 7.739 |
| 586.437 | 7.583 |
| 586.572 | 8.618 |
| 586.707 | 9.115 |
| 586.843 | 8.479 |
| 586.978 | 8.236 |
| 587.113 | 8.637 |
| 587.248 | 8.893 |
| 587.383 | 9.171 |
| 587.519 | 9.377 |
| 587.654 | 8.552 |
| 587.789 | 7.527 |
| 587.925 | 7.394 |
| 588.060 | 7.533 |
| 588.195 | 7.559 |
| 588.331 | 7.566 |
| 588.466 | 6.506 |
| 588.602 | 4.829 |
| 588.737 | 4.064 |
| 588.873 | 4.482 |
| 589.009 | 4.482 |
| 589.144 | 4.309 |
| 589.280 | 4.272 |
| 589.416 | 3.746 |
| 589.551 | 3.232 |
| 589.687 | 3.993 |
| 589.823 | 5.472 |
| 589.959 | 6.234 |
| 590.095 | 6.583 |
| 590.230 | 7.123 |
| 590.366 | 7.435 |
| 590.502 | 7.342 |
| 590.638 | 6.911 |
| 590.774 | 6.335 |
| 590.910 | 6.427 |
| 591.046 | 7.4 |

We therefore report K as -0.21 mag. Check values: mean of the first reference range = 9.98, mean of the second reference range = 10.5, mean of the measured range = 12.5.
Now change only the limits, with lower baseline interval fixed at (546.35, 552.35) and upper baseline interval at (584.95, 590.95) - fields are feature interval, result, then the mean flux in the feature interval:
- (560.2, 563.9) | -0.07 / 9.6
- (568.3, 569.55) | -0.22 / 10.6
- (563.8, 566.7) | -0.20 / 10.6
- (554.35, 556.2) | 0.01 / 9.37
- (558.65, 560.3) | -0.09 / 9.99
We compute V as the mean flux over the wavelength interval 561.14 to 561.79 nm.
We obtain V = 10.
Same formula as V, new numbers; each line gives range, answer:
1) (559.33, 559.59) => 10.8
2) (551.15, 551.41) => 10.2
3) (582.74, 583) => 10.6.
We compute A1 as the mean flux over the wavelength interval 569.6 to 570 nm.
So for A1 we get 10.9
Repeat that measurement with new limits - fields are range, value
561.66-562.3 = 8.99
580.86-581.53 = 12.9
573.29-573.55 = 13.1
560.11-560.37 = 9.18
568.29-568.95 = 9.88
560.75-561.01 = 10.5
